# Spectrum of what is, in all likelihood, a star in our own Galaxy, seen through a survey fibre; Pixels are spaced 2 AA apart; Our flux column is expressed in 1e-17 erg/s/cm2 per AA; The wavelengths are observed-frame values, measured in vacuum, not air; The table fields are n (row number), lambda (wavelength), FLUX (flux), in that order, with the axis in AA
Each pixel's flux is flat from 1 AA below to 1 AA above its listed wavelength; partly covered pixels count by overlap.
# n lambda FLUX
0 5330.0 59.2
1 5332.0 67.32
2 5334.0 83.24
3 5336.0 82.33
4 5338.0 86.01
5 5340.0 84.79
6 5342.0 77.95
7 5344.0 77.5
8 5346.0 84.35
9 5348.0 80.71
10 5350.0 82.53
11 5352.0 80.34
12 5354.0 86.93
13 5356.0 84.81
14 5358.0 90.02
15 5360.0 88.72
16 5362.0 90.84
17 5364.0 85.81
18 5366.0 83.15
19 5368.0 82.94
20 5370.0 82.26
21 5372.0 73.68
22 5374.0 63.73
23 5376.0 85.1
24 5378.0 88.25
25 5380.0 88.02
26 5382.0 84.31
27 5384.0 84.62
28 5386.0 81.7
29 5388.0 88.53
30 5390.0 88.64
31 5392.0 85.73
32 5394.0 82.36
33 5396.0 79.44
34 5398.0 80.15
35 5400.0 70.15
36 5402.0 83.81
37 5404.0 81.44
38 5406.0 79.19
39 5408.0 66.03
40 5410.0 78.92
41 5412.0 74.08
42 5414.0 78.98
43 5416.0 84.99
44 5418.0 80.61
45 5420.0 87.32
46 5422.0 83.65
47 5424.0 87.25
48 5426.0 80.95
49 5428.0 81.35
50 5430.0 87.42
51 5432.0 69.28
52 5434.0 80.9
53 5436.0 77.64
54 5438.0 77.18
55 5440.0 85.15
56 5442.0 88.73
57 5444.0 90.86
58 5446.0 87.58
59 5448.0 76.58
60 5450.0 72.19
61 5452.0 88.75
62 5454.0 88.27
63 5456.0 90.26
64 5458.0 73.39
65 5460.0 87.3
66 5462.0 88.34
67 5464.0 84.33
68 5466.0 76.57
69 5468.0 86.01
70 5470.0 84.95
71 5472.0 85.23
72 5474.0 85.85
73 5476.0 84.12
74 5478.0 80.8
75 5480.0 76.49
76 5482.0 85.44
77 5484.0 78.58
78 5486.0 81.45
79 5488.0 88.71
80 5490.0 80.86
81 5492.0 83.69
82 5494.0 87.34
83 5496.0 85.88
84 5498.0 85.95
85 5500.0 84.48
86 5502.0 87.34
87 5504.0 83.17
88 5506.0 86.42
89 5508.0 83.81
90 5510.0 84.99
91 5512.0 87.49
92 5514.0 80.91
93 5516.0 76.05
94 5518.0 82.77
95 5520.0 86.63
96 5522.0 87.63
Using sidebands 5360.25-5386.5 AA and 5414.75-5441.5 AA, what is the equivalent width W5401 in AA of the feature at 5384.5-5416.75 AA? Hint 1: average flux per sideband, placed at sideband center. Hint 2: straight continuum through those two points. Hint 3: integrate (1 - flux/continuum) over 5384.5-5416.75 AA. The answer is 0.8 AA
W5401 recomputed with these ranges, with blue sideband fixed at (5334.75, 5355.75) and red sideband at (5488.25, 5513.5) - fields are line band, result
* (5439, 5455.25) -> -0.12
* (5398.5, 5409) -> 0.90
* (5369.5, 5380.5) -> 0.43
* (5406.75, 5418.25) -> 0.90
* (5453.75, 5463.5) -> -0.10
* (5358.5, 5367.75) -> -0.47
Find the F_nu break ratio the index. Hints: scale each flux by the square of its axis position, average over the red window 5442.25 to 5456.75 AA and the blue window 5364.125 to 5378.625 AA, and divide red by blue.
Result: 1.09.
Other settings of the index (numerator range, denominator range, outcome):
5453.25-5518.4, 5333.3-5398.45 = 1.05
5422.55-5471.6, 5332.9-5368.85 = 1.02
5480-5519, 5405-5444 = 1.07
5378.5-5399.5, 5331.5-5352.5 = 1.06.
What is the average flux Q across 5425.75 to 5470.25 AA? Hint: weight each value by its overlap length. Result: 82.8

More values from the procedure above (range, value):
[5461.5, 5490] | 83.2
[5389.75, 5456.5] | 81.5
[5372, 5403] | 82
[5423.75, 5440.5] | 80.4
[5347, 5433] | 82.1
